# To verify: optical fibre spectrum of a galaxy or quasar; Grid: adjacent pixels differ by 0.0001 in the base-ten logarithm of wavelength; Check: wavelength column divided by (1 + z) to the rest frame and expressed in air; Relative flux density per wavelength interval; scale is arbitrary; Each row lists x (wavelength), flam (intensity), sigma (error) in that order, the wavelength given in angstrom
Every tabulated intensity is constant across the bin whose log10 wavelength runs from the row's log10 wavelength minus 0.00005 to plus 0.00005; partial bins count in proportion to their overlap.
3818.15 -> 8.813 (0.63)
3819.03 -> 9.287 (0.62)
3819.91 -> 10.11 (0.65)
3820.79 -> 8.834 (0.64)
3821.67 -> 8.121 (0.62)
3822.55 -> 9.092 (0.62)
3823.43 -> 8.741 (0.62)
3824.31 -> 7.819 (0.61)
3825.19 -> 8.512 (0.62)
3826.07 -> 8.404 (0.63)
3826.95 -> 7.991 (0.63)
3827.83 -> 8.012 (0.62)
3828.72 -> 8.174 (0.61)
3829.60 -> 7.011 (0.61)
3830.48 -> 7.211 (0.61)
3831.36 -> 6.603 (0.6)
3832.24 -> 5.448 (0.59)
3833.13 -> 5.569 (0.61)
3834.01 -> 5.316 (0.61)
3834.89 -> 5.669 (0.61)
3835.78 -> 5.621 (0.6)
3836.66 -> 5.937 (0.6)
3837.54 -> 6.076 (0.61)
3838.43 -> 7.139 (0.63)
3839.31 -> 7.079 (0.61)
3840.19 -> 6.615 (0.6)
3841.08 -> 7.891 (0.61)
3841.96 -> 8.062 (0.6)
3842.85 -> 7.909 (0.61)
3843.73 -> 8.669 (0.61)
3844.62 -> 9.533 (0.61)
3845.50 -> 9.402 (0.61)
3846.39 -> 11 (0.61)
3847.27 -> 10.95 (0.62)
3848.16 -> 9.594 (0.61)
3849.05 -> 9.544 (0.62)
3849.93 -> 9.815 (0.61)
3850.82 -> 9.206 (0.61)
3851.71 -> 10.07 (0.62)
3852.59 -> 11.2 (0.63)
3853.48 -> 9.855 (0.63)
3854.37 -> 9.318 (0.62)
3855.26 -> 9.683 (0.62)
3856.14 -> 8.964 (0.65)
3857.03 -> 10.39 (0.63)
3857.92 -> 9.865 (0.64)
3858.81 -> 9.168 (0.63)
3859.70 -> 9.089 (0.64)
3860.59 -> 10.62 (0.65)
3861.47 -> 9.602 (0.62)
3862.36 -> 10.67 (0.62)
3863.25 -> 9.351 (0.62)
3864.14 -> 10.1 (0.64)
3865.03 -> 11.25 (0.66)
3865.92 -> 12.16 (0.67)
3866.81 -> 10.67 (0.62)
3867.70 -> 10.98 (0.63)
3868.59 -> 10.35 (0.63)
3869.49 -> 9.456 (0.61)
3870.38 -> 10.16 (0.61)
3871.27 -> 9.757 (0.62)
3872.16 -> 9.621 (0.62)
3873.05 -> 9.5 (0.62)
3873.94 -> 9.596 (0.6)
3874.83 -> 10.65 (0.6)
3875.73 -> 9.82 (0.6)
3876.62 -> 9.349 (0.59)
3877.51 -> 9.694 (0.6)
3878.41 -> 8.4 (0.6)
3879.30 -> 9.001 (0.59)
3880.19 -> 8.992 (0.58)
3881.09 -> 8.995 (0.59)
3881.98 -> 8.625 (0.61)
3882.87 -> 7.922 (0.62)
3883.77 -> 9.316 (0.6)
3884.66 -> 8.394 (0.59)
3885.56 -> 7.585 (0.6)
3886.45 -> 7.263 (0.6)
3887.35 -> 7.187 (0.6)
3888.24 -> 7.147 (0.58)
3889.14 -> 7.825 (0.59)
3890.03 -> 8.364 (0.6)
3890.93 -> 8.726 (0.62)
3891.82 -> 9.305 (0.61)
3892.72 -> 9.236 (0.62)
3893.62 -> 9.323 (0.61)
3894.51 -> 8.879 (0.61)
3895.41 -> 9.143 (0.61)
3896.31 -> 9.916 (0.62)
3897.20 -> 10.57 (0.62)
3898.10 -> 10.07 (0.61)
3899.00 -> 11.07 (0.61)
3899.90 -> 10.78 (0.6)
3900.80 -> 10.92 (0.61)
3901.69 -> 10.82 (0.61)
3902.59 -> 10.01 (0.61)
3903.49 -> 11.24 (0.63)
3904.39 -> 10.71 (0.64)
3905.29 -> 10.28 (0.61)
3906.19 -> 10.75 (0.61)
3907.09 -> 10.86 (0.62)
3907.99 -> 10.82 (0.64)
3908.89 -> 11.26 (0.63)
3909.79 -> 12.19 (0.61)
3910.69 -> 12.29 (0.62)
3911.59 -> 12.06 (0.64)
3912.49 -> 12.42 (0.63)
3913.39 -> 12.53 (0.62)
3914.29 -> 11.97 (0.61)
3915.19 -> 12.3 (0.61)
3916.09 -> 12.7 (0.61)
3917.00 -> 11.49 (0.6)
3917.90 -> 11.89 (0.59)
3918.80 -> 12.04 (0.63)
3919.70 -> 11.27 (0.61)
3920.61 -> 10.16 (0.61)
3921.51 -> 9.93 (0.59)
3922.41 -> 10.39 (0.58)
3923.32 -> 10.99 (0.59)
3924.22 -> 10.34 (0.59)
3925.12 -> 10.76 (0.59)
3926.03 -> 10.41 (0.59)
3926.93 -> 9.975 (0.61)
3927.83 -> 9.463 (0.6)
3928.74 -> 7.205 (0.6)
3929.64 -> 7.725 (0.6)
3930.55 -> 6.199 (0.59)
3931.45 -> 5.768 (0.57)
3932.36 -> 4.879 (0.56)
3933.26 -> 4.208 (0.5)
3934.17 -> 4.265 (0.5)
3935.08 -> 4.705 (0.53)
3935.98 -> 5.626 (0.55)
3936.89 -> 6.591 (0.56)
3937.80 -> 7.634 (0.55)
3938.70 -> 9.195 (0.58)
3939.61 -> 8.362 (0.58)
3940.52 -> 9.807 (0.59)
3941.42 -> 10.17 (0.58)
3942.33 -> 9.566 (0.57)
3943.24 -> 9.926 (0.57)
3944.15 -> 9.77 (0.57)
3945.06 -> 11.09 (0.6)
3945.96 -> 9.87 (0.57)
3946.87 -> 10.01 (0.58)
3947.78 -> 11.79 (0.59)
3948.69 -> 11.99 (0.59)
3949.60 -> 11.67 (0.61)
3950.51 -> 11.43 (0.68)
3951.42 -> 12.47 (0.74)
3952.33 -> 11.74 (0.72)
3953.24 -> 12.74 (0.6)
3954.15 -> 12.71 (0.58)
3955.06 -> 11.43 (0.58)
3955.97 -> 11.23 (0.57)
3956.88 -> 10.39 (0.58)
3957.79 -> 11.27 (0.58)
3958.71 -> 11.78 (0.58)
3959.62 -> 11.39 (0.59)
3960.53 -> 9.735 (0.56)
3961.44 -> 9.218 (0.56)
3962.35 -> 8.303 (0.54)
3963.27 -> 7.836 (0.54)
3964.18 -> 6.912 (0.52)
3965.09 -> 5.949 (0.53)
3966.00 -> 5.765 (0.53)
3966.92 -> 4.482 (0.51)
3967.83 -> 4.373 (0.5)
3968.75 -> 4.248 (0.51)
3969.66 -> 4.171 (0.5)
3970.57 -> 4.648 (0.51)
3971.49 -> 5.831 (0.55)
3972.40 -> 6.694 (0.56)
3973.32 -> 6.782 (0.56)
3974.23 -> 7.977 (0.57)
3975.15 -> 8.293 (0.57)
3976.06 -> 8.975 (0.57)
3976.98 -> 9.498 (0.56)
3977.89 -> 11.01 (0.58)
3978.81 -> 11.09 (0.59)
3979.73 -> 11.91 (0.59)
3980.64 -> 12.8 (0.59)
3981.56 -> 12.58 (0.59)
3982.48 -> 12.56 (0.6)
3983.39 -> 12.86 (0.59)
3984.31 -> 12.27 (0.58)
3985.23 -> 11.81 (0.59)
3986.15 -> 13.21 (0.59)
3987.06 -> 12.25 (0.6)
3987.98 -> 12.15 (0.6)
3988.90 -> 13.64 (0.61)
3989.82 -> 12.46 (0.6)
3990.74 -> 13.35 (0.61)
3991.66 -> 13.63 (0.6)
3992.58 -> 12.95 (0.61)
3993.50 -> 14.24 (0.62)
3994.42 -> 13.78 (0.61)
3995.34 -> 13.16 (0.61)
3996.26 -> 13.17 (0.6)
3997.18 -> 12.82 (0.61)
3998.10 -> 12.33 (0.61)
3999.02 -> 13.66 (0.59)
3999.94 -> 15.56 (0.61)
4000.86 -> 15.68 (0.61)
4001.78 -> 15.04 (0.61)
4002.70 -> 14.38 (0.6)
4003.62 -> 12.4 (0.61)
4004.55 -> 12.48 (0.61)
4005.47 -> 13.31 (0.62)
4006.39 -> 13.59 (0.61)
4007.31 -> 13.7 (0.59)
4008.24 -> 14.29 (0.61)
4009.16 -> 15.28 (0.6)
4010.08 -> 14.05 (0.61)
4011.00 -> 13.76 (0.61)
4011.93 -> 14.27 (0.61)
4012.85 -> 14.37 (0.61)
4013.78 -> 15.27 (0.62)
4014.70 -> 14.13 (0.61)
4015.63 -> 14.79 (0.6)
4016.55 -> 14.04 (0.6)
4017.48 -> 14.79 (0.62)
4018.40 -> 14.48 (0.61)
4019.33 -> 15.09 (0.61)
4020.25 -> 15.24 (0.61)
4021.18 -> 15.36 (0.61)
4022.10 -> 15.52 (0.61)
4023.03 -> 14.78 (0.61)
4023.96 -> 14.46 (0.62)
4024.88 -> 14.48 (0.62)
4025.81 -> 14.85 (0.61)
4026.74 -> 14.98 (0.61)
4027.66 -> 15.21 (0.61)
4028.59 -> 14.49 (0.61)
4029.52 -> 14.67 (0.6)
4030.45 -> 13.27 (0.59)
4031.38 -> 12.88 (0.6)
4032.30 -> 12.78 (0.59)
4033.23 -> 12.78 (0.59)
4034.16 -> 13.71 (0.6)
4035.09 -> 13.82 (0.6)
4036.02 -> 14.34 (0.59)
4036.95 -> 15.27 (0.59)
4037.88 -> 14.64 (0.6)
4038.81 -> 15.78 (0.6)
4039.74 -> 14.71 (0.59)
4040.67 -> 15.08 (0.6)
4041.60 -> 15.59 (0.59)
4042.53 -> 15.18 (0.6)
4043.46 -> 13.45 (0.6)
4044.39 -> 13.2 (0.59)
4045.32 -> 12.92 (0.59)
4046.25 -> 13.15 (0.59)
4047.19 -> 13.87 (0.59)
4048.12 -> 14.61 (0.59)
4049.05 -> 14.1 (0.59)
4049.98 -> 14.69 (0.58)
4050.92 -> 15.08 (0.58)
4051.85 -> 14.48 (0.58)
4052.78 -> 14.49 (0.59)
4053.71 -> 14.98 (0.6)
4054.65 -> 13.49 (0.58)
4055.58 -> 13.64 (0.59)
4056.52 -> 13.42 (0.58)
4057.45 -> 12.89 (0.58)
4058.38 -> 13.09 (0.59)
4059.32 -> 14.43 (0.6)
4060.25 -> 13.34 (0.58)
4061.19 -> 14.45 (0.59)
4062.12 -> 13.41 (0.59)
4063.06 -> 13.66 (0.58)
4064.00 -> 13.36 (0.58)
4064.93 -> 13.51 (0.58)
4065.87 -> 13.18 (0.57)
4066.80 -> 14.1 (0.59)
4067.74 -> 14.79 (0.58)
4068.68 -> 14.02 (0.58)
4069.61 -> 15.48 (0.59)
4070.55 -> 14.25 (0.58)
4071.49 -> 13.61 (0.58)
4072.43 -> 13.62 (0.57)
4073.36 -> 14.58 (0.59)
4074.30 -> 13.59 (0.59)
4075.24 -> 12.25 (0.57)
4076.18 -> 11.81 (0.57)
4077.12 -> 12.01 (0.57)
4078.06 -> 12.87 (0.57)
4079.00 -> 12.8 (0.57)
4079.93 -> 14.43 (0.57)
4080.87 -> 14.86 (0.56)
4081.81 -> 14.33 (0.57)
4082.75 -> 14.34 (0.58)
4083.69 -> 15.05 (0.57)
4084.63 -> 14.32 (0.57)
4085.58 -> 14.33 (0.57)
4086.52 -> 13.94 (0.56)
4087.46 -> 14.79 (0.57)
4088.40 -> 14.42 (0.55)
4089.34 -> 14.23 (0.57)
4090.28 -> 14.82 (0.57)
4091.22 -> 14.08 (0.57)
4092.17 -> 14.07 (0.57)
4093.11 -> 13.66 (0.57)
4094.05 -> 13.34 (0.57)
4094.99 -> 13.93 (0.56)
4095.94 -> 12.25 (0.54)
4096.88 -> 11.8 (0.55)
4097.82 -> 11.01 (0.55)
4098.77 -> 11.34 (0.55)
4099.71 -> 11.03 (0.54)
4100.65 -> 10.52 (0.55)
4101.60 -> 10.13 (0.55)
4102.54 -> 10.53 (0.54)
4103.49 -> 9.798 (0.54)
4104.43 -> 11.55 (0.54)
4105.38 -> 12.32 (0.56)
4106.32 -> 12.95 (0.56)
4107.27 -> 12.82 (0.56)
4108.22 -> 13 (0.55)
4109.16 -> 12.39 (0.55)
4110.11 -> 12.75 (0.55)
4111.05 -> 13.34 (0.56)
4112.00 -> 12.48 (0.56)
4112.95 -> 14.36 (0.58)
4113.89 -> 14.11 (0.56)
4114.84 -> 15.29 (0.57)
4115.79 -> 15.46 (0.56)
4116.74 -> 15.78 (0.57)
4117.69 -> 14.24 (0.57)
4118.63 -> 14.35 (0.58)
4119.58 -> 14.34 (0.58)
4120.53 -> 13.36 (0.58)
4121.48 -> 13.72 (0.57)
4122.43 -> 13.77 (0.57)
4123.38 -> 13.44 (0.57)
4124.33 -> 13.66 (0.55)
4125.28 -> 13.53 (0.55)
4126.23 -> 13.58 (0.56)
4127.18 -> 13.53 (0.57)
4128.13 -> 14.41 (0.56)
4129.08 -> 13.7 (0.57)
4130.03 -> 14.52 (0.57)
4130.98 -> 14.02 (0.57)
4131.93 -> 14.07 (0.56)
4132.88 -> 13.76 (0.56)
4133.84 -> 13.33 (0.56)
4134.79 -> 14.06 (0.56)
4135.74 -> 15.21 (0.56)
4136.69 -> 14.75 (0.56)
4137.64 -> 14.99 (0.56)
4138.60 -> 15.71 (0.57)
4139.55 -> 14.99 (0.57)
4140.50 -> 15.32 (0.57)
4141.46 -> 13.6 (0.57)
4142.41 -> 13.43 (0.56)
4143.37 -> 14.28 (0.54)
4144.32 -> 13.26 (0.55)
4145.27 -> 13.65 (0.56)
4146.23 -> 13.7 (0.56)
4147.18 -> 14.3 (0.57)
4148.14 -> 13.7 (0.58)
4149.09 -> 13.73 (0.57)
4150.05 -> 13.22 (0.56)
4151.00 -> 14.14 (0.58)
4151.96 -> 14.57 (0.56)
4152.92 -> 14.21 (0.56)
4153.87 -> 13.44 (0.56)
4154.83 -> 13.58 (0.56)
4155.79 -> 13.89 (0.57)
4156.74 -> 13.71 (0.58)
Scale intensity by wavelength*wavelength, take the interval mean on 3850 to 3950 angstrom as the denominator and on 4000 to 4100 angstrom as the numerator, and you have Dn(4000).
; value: 1.6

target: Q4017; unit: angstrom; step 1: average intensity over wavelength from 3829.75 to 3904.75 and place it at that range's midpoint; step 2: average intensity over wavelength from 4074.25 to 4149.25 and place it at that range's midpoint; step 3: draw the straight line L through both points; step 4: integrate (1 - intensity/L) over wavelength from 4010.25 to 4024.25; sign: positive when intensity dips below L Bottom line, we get -3.4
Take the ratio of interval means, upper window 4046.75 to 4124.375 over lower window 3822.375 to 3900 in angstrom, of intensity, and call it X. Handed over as 1.52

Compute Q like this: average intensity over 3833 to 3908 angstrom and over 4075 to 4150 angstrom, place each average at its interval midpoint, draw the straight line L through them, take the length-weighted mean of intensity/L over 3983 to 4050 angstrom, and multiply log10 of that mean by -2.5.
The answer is -0.18 mag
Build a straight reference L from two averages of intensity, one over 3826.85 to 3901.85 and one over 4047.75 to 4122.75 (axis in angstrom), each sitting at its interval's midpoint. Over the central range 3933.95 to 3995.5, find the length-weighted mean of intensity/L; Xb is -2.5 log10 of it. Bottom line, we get 0.12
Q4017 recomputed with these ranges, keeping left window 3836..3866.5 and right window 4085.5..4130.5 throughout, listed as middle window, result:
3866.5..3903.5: 1.6 angstrom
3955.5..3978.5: 6.6 angstrom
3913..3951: 3.8 angstrom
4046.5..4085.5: -4.0 angstrom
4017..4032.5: -3.4 angstrom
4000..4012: -2.5 angstrom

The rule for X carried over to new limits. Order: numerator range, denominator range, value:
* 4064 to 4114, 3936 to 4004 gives 1.25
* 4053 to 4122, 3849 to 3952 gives 1.38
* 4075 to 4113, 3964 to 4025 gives 1.08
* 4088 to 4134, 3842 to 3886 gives 1.37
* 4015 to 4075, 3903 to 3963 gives 1.41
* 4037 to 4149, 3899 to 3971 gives 1.43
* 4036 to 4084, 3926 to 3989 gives 1.52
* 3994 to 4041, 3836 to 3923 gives 1.45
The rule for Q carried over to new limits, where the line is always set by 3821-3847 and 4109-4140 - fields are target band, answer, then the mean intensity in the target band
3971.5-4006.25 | -0.10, 12.2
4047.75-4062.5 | -0.12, 14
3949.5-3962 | -0.10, 11.3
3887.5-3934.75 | -0.07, 9.89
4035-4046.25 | -0.18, 14.5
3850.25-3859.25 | -0.21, 9.77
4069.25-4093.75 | -0.06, 13.9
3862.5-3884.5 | -0.15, 9.73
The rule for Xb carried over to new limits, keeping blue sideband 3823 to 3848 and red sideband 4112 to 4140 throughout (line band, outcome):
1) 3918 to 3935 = 0.12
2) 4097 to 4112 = 0.17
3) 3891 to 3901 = -0.10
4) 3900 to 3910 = -0.18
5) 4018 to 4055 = -0.18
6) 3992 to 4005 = -0.21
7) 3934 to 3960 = 0.01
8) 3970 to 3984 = 0.14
